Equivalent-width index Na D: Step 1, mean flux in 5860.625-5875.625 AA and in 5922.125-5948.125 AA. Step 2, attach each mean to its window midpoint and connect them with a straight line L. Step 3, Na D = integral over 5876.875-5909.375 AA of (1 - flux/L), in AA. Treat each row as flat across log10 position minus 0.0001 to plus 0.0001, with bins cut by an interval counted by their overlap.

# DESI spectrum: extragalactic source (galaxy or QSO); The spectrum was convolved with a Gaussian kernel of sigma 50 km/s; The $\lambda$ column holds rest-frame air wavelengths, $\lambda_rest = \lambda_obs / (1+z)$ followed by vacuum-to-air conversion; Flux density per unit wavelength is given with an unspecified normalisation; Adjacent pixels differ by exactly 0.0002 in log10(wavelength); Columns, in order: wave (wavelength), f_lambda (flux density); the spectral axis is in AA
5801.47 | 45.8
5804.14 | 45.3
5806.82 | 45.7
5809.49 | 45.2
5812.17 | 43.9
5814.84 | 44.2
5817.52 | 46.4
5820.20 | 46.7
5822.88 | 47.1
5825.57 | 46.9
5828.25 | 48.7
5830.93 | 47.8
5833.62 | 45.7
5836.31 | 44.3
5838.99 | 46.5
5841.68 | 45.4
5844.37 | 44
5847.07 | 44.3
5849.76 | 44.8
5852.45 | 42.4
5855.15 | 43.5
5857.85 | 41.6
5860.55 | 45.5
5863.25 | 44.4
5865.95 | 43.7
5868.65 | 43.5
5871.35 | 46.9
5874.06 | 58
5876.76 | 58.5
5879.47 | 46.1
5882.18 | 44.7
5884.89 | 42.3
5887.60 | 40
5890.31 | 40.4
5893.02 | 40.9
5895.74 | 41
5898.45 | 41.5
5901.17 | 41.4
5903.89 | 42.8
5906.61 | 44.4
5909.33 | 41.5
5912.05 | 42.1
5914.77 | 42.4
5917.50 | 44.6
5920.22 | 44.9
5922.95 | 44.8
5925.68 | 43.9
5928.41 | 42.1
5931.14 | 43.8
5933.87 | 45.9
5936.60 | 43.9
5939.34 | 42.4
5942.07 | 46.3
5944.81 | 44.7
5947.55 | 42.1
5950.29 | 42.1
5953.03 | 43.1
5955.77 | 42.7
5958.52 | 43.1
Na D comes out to 2.3 AA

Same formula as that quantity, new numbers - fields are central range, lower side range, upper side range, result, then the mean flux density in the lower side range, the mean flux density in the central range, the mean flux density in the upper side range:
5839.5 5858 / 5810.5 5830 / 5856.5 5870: 0.3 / 46.3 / 44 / 43.7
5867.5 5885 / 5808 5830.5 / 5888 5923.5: -2.1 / 46.2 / 49.1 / 42.4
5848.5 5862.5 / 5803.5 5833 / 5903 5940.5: 0.5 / 46.2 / 43.6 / 43.6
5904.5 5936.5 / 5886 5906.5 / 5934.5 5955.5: -0.9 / 41.4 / 43.7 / 43.6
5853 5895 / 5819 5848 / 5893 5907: -1.6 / 46.1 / 45.2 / 41.9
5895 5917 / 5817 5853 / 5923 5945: 1.2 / 45.8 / 42.3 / 44.1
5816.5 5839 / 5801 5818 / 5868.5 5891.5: -0.5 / 45.1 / 46.7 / 46.9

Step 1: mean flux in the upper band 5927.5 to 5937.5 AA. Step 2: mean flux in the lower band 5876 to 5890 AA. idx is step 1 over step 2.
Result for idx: 0.97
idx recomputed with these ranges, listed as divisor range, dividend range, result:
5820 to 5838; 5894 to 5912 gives 0.90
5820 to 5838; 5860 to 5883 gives 1.03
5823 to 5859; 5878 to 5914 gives 0.94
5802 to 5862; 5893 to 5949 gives 0.96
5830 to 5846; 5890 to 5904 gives 0.91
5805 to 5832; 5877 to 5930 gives 0.93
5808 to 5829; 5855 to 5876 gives 1.01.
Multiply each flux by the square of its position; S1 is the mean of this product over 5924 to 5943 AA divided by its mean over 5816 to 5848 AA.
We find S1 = 0.99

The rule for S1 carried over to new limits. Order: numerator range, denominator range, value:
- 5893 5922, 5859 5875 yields 0.93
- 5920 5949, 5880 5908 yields 1.06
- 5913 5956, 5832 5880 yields 0.97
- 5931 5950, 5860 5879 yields 0.93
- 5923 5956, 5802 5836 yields 0.99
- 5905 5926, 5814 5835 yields 0.96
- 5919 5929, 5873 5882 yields 0.85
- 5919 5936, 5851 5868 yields 1.04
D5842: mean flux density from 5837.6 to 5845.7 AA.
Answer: 45.3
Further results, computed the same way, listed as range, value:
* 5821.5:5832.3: 47.6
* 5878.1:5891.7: 42.7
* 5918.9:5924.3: 44.8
